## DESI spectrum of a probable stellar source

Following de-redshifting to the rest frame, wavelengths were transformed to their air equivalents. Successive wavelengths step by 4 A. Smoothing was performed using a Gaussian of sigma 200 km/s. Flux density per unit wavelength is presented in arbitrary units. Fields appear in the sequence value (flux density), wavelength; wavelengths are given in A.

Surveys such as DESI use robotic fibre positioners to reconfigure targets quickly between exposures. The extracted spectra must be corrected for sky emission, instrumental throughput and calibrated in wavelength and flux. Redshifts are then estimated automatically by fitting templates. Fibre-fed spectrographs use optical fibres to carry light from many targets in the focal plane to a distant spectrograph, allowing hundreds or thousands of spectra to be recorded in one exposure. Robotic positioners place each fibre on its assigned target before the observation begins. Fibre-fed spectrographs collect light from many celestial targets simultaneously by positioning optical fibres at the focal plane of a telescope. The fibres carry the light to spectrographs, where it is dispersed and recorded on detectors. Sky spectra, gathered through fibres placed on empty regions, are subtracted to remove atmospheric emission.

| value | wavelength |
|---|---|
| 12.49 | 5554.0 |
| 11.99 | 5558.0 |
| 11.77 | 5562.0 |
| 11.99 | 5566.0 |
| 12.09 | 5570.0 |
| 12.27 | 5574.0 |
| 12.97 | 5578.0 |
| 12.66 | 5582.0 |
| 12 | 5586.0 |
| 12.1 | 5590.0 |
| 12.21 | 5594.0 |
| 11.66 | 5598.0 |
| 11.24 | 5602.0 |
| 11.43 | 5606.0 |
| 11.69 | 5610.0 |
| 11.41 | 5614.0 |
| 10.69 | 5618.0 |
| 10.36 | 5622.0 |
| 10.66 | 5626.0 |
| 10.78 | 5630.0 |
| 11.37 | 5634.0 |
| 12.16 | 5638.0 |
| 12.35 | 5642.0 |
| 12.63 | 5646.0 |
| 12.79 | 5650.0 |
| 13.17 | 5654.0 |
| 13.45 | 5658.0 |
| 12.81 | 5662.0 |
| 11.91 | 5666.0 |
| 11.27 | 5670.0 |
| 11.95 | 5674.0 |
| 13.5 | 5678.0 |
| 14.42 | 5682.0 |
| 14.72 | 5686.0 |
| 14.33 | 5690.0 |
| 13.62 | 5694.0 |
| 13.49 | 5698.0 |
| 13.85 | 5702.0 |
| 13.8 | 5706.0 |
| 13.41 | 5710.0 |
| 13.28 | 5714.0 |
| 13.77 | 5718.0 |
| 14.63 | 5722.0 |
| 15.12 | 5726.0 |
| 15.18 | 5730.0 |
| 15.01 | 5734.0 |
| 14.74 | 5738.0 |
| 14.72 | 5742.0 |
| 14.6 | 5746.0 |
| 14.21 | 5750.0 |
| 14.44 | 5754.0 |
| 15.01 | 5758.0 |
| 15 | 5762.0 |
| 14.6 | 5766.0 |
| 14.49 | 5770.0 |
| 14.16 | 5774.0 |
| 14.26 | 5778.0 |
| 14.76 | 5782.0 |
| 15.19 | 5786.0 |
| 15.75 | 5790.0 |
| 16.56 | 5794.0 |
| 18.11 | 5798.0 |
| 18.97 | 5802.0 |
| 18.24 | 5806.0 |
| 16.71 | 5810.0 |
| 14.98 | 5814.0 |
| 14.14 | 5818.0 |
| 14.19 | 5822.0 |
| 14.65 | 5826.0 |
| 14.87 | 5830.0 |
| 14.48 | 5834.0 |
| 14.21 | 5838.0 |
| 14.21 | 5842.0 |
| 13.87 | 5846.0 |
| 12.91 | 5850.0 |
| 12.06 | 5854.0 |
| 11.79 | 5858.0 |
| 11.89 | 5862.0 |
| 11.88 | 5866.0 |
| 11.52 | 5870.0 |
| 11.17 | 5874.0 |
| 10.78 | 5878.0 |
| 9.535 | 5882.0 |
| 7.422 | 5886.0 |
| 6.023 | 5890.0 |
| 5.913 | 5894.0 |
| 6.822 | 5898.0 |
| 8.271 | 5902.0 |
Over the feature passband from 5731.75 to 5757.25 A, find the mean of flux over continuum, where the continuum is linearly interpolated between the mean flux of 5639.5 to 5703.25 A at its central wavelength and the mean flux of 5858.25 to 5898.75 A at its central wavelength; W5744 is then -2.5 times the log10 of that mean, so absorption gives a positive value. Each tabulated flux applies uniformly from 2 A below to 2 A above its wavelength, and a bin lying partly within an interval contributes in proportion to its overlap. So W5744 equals -0.23 mag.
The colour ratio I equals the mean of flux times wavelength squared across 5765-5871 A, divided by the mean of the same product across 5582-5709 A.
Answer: 1.25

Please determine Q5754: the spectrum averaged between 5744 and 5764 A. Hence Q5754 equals 14.7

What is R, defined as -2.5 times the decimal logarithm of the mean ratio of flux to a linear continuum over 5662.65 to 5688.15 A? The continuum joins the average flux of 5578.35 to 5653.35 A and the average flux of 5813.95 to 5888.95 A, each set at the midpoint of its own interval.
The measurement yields -0.09 mag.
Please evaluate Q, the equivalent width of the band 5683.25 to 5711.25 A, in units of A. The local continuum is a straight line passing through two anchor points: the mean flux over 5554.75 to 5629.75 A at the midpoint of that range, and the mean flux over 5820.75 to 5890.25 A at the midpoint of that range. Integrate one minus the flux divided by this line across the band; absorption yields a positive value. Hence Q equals -4.7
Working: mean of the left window 11.7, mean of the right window 12.2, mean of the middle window 13.9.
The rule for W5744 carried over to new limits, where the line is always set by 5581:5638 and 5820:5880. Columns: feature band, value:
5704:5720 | -0.124 mag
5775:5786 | -0.166 mag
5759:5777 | -0.171 mag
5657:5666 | -0.092 mag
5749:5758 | -0.173 mag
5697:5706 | -0.143 mag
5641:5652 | -0.083 mag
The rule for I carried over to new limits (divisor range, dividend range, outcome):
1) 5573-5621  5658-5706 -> 1.16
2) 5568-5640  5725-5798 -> 1.36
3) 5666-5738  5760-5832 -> 1.16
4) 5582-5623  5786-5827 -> 1.51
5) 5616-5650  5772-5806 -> 1.48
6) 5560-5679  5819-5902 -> 1.04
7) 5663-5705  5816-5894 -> 0.96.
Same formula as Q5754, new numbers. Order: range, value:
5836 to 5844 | 14.2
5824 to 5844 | 14.5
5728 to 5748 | 14.8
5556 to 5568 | 11.9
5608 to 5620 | 11.3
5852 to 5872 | 11.8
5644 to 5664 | 13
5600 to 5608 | 11.3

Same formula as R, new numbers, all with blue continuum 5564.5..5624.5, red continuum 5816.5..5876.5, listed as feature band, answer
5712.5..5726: -0.13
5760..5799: -0.19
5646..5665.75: -0.07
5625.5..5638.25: 0.07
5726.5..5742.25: -0.19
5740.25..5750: -0.16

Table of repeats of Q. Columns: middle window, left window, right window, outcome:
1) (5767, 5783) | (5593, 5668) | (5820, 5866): -1.8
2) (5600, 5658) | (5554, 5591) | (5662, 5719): 4.9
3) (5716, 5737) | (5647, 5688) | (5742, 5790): -1.1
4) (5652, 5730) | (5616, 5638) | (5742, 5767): -4.7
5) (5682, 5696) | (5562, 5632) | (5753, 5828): -0.8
